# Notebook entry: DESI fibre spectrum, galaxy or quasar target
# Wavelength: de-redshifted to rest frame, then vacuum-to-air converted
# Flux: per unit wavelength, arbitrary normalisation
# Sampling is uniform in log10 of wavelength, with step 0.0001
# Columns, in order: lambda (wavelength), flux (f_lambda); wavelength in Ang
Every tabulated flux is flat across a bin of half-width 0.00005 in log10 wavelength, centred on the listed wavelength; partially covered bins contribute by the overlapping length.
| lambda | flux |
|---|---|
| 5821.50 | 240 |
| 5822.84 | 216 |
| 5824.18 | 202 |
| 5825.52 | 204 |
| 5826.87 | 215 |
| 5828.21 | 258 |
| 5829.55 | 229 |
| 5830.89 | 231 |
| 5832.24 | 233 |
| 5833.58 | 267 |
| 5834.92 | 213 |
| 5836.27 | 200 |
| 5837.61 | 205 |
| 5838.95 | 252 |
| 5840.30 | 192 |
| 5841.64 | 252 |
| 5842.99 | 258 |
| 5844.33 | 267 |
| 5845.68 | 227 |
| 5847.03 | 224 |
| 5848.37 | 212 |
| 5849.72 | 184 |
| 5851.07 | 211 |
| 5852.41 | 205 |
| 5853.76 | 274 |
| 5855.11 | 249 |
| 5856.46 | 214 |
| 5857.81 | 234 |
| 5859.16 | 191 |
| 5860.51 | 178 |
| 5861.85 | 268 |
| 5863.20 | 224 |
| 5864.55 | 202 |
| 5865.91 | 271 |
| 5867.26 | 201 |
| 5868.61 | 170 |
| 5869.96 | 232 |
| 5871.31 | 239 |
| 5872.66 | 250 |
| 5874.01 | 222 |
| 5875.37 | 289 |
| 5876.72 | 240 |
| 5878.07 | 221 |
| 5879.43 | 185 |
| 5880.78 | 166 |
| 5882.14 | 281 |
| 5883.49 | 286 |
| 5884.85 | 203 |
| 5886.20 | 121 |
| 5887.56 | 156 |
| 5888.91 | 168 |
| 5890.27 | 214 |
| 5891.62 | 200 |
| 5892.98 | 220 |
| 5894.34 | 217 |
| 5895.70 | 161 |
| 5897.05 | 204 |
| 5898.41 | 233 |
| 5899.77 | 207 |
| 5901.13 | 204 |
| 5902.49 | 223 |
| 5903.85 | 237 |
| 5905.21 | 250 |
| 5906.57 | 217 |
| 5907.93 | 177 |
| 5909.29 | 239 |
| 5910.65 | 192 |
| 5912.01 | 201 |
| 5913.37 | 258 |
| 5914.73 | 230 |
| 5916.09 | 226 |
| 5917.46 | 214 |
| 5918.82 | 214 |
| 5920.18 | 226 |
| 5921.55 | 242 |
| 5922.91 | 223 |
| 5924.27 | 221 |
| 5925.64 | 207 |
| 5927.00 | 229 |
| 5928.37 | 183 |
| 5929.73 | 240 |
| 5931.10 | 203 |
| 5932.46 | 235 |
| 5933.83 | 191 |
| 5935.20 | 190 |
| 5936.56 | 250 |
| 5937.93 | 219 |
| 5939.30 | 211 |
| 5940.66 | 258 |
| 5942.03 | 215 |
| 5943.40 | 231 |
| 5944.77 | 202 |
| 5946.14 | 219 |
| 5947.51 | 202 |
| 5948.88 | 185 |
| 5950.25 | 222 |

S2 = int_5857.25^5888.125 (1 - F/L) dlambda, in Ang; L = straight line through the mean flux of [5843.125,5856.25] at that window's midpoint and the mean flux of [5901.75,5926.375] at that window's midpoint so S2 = 1.0 Ang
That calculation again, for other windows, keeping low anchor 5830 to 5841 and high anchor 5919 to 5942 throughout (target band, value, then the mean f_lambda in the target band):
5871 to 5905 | 1.23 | 214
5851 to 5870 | 0.15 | 222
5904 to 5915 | 0.01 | 221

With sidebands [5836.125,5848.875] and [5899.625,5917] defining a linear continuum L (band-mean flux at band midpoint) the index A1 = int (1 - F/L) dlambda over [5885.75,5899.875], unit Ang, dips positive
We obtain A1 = 2.0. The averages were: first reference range 230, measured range 191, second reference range 220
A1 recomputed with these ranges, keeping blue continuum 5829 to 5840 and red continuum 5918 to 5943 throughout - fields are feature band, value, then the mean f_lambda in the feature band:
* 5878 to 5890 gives 1.38 Ang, 198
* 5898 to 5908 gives 0.07 Ang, 221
